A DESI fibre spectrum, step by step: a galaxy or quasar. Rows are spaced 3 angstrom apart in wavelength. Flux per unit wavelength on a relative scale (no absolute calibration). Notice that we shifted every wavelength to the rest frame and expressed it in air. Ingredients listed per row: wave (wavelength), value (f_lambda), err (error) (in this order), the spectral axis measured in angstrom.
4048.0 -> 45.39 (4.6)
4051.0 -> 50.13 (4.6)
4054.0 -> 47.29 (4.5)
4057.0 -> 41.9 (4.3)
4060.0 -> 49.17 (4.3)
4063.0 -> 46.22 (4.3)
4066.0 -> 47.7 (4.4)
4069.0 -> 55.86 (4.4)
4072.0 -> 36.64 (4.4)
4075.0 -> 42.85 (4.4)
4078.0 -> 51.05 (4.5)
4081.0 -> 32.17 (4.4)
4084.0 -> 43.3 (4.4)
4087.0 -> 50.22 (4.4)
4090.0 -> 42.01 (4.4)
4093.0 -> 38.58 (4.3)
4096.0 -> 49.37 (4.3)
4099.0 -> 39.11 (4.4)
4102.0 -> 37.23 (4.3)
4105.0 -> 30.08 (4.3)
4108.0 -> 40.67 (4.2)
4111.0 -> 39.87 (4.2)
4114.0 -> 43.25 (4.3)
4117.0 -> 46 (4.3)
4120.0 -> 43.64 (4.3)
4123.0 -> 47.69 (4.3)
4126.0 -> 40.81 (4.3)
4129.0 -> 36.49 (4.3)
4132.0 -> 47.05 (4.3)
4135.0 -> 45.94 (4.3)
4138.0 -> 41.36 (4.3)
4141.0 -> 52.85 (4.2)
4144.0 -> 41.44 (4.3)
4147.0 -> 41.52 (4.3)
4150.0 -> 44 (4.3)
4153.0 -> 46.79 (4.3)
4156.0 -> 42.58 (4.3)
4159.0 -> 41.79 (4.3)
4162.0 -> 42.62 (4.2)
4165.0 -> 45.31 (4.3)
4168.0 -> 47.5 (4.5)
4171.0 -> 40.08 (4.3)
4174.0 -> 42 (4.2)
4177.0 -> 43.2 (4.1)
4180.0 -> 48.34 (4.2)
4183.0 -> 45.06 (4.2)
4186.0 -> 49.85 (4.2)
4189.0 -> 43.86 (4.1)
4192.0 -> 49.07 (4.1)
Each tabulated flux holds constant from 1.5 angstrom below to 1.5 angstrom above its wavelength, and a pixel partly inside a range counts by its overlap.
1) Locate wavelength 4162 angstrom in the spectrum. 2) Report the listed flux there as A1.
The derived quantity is 42.62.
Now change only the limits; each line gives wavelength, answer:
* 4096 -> 49.37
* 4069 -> 55.86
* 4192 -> 49.07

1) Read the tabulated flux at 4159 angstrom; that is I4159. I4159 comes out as 41.79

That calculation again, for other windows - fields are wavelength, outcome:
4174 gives 42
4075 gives 42.85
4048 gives 45.39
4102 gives 37.23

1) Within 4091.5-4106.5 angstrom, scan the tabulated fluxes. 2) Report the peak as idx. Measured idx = 49.37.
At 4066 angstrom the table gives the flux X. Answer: 47.7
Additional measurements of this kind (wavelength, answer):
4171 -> 40.08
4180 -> 48.34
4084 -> 43.3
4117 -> 46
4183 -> 45.06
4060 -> 49.17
